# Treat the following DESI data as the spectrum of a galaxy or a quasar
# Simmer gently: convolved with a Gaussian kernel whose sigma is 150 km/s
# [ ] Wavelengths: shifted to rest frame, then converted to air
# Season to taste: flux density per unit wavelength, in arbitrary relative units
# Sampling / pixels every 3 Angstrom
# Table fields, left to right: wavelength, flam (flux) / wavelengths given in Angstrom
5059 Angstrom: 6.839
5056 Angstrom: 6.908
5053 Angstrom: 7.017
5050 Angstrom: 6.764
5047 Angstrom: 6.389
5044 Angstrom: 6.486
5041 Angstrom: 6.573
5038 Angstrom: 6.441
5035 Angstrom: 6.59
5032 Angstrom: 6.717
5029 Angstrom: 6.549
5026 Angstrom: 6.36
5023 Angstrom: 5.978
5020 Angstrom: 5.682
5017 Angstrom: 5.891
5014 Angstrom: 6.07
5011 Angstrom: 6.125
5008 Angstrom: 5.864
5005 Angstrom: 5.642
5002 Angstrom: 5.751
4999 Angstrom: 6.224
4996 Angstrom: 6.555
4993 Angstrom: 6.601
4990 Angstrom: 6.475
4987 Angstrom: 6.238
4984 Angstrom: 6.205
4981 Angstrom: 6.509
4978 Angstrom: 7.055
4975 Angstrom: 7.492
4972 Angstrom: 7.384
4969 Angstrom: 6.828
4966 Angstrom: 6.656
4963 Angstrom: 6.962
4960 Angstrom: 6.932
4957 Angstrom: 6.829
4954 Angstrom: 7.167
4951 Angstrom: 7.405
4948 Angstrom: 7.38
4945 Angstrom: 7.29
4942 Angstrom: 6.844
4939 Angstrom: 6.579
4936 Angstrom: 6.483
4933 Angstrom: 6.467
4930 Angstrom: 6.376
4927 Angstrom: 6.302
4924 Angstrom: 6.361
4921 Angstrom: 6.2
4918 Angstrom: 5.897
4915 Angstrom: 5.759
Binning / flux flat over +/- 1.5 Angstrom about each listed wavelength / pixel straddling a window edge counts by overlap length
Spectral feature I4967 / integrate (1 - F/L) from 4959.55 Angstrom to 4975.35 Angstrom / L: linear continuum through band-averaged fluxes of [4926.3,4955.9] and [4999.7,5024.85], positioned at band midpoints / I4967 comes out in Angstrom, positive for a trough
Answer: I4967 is -1.3 Angstrom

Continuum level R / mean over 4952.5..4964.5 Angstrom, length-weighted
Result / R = 6.97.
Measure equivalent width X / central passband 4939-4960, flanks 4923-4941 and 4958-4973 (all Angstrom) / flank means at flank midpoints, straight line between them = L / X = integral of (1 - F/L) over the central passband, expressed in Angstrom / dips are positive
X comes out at -1.2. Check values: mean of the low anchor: 6.44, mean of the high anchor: 6.93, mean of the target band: 7.1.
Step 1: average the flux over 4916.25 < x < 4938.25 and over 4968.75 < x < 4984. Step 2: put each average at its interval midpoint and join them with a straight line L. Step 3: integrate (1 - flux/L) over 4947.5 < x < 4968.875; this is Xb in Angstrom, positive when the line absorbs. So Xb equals -0.9 Angstrom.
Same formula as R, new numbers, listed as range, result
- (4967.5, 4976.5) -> 7.23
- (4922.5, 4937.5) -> 6.4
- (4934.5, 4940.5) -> 6.53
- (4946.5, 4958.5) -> 7.2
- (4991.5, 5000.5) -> 6.46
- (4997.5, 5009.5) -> 5.87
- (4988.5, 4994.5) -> 6.54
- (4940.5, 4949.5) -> 7.17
